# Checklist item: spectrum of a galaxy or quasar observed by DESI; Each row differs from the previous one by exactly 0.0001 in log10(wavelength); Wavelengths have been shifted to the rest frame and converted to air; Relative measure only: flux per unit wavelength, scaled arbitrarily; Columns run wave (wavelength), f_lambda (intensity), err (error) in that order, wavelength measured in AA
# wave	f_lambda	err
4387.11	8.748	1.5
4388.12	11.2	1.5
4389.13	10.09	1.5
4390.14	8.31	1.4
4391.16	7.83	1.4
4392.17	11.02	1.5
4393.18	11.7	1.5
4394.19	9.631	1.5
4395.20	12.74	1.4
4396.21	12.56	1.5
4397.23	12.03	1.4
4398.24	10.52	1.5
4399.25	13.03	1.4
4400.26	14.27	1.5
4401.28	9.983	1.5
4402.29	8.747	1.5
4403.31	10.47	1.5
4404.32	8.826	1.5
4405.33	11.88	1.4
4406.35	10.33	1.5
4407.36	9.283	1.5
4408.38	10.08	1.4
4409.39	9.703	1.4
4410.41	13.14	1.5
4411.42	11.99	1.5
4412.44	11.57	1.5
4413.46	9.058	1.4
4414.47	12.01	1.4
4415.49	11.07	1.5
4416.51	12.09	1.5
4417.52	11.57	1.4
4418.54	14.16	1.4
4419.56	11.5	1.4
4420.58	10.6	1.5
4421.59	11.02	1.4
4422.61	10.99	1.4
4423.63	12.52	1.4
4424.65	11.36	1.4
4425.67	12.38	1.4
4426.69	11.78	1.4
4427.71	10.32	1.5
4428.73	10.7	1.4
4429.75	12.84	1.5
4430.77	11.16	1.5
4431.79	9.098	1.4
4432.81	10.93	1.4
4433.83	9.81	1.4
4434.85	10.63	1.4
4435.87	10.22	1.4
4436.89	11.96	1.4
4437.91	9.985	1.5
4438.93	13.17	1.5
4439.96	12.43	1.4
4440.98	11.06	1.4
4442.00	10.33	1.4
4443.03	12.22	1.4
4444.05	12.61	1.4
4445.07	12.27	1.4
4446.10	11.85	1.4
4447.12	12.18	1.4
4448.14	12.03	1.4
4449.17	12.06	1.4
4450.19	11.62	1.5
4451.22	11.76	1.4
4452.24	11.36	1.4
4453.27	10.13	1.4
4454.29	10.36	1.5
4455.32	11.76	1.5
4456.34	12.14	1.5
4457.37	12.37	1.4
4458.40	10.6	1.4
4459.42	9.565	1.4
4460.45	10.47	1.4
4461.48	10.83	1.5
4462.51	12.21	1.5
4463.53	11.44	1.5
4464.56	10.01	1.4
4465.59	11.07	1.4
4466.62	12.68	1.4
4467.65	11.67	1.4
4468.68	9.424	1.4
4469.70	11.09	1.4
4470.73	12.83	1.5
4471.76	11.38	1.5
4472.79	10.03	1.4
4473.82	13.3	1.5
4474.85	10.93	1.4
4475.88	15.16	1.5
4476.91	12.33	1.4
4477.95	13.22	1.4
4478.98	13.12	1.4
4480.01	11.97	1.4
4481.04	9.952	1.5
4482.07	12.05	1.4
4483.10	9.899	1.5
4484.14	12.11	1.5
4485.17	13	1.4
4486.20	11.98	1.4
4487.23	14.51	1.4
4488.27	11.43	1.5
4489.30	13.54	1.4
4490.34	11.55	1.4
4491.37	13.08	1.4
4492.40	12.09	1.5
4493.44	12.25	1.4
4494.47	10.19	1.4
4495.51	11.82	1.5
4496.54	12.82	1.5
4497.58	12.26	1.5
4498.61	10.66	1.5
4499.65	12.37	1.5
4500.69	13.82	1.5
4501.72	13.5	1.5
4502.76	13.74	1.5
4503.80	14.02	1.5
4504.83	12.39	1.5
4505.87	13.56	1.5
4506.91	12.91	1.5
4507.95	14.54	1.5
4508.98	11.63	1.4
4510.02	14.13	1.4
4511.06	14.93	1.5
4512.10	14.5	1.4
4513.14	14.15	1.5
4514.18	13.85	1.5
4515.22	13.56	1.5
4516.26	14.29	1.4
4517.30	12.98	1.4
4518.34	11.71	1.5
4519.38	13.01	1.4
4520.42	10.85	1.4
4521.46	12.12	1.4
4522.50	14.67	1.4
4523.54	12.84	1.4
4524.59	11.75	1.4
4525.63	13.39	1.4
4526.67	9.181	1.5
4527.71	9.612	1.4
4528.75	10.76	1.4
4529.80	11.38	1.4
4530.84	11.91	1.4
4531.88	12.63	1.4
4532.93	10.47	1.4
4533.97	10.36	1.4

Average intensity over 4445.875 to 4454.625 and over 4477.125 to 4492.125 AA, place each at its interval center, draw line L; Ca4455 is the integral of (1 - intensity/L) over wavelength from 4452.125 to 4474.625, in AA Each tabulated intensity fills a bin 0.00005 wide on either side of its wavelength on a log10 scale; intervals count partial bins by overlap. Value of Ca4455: 1.1 AA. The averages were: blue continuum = 11.5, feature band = 11.2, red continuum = 12.2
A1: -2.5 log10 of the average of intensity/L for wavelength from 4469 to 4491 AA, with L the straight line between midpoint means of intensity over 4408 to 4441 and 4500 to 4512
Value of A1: 0.062 mag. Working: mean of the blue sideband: 11.3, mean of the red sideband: 13.6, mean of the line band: 12.1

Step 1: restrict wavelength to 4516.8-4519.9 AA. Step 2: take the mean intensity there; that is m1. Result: 12.6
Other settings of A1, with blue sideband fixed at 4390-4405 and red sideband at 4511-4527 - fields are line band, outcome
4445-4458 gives 0.01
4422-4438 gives 0.03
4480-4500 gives 0.04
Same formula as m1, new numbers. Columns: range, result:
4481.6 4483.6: 11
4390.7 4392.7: 9.5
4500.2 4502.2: 13.7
